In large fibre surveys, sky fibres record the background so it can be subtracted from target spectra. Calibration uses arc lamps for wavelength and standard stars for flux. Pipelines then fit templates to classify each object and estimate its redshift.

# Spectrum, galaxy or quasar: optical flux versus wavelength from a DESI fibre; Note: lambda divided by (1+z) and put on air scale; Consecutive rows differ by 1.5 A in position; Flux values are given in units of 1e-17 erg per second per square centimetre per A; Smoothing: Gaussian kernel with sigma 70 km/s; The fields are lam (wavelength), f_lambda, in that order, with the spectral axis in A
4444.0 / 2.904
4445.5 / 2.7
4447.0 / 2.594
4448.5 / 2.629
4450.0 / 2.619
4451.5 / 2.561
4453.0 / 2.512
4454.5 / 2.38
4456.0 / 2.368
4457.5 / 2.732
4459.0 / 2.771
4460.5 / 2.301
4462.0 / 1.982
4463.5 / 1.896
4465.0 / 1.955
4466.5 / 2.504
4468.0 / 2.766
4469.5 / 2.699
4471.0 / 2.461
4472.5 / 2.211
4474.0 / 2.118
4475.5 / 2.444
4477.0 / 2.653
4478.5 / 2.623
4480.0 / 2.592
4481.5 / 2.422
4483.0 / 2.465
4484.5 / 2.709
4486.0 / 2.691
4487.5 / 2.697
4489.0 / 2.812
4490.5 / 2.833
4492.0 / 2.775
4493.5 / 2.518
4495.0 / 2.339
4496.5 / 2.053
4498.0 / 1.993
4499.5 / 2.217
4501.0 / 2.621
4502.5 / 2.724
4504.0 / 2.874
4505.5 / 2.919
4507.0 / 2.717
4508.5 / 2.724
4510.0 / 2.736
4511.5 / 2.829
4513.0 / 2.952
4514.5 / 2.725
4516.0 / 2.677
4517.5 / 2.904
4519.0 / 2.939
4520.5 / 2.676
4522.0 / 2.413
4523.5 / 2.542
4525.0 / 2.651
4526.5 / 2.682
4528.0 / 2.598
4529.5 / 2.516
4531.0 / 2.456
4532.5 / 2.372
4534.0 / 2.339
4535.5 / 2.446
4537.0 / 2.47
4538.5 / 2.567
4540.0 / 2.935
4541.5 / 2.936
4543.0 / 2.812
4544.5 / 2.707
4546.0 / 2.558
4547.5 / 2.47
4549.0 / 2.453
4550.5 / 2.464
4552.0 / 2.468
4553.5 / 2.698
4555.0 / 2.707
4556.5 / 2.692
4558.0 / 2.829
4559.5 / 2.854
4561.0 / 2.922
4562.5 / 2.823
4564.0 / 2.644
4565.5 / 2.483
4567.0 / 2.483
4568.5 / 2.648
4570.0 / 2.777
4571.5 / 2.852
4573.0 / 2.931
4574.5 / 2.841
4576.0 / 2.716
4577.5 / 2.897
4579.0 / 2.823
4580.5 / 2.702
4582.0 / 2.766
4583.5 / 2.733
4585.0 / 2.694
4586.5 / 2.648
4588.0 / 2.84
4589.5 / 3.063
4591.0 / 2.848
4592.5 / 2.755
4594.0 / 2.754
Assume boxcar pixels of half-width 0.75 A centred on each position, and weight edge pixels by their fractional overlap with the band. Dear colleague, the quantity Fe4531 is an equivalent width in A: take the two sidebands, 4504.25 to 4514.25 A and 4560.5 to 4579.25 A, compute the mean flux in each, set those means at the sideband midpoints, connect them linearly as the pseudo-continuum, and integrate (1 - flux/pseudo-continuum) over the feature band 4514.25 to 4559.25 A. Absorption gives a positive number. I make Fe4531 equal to 2.6 A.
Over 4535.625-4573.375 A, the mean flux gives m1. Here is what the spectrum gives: 2.68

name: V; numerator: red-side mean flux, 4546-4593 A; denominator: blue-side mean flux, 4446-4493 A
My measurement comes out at 1.09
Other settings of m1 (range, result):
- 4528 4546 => 2.59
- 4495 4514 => 2.6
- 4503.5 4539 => 2.65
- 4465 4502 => 2.5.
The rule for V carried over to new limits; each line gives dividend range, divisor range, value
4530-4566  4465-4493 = 1.03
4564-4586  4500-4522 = 0.99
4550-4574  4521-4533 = 1.07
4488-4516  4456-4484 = 1.09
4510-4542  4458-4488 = 1.08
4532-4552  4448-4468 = 1.07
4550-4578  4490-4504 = 1.10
